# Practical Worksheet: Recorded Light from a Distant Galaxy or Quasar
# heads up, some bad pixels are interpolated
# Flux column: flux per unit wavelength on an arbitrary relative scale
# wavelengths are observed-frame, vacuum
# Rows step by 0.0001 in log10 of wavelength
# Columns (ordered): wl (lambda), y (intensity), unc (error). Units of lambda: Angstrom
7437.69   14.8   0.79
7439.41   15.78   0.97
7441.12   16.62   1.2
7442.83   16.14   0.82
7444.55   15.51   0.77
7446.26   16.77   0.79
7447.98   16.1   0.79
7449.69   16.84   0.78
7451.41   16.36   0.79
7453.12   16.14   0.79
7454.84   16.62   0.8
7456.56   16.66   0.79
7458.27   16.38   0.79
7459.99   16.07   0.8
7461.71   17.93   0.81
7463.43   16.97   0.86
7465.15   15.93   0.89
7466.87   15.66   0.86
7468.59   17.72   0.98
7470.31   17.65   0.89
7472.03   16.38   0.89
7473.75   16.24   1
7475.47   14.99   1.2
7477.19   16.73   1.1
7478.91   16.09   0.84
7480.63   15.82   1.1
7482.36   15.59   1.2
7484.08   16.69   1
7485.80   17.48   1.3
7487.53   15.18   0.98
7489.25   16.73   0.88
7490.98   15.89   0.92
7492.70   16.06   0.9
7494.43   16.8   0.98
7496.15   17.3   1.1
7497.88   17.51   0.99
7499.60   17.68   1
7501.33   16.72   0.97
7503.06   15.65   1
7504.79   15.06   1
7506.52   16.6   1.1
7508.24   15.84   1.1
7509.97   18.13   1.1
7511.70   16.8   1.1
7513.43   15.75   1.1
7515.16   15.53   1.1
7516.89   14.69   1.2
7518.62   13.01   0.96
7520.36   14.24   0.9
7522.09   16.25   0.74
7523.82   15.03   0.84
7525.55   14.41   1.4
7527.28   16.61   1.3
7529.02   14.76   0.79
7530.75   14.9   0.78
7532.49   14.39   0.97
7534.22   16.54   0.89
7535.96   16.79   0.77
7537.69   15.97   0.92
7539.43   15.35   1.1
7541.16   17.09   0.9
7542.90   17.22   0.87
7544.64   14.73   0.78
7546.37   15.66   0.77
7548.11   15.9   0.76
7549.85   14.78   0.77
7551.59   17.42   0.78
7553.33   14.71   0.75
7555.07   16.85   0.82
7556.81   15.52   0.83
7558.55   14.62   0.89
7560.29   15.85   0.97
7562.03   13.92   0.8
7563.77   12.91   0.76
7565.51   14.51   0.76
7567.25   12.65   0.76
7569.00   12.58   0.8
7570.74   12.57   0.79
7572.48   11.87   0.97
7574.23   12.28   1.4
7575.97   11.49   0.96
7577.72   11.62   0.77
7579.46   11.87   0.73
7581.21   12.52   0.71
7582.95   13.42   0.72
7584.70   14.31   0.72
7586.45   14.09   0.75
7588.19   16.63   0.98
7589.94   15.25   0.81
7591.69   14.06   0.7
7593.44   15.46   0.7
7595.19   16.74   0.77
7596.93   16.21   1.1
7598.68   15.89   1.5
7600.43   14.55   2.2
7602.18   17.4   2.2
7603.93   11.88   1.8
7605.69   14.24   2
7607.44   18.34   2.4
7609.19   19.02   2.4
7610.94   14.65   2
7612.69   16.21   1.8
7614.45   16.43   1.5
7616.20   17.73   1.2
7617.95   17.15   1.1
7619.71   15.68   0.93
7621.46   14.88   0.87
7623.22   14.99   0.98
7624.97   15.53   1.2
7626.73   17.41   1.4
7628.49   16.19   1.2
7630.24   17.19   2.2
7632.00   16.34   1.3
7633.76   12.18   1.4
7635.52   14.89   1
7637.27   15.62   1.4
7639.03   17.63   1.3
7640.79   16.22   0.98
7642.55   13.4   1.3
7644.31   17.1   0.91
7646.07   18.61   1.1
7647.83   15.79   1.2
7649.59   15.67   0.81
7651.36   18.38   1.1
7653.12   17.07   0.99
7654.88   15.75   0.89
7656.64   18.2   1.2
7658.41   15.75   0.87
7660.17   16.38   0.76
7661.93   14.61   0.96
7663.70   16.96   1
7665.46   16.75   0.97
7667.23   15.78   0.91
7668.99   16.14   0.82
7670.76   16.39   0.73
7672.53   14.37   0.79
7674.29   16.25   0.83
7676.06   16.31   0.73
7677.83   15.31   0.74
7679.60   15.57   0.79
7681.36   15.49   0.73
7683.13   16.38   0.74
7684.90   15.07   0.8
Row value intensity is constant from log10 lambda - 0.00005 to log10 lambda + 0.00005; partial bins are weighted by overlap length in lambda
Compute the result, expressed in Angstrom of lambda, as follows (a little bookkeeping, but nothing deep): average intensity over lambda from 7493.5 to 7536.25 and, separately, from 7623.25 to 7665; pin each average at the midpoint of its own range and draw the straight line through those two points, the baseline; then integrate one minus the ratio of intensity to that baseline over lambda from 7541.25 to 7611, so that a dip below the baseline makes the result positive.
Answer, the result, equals 5.8 Angstrom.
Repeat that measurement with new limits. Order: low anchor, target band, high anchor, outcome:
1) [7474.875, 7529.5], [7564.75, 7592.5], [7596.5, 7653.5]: 4.9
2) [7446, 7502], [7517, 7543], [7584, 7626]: 1.2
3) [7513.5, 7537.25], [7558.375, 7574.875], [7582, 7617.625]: 2.3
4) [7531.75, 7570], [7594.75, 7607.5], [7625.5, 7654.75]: 0.3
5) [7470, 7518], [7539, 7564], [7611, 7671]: 1.1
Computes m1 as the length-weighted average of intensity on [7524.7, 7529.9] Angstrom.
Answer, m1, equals 15.3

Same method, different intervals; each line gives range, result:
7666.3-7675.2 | 15.8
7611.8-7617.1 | 16.8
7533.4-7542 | 16.3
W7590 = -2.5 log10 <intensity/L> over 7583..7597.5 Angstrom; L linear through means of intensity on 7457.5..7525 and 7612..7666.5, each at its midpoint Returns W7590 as 0.07 mag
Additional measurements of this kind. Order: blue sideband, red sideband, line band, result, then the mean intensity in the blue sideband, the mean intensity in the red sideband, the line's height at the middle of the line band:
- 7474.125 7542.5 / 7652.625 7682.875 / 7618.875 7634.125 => 0.022 mag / 16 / 16.1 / 16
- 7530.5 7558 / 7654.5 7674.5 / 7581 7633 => 0.020 mag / 15.9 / 16.1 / 16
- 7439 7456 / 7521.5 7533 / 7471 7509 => -0.042 mag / 16.3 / 15.2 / 15.7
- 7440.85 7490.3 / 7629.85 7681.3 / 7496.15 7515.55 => -0.013 mag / 16.4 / 16.1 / 16.3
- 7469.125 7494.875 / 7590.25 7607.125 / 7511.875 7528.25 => 0.058 mag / 16.3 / 15.3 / 16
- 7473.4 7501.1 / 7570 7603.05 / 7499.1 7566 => -0.015 mag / 16.4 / 14.1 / 15.4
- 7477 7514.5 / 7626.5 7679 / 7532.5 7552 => 0.022 mag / 16.5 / 16.1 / 16.4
